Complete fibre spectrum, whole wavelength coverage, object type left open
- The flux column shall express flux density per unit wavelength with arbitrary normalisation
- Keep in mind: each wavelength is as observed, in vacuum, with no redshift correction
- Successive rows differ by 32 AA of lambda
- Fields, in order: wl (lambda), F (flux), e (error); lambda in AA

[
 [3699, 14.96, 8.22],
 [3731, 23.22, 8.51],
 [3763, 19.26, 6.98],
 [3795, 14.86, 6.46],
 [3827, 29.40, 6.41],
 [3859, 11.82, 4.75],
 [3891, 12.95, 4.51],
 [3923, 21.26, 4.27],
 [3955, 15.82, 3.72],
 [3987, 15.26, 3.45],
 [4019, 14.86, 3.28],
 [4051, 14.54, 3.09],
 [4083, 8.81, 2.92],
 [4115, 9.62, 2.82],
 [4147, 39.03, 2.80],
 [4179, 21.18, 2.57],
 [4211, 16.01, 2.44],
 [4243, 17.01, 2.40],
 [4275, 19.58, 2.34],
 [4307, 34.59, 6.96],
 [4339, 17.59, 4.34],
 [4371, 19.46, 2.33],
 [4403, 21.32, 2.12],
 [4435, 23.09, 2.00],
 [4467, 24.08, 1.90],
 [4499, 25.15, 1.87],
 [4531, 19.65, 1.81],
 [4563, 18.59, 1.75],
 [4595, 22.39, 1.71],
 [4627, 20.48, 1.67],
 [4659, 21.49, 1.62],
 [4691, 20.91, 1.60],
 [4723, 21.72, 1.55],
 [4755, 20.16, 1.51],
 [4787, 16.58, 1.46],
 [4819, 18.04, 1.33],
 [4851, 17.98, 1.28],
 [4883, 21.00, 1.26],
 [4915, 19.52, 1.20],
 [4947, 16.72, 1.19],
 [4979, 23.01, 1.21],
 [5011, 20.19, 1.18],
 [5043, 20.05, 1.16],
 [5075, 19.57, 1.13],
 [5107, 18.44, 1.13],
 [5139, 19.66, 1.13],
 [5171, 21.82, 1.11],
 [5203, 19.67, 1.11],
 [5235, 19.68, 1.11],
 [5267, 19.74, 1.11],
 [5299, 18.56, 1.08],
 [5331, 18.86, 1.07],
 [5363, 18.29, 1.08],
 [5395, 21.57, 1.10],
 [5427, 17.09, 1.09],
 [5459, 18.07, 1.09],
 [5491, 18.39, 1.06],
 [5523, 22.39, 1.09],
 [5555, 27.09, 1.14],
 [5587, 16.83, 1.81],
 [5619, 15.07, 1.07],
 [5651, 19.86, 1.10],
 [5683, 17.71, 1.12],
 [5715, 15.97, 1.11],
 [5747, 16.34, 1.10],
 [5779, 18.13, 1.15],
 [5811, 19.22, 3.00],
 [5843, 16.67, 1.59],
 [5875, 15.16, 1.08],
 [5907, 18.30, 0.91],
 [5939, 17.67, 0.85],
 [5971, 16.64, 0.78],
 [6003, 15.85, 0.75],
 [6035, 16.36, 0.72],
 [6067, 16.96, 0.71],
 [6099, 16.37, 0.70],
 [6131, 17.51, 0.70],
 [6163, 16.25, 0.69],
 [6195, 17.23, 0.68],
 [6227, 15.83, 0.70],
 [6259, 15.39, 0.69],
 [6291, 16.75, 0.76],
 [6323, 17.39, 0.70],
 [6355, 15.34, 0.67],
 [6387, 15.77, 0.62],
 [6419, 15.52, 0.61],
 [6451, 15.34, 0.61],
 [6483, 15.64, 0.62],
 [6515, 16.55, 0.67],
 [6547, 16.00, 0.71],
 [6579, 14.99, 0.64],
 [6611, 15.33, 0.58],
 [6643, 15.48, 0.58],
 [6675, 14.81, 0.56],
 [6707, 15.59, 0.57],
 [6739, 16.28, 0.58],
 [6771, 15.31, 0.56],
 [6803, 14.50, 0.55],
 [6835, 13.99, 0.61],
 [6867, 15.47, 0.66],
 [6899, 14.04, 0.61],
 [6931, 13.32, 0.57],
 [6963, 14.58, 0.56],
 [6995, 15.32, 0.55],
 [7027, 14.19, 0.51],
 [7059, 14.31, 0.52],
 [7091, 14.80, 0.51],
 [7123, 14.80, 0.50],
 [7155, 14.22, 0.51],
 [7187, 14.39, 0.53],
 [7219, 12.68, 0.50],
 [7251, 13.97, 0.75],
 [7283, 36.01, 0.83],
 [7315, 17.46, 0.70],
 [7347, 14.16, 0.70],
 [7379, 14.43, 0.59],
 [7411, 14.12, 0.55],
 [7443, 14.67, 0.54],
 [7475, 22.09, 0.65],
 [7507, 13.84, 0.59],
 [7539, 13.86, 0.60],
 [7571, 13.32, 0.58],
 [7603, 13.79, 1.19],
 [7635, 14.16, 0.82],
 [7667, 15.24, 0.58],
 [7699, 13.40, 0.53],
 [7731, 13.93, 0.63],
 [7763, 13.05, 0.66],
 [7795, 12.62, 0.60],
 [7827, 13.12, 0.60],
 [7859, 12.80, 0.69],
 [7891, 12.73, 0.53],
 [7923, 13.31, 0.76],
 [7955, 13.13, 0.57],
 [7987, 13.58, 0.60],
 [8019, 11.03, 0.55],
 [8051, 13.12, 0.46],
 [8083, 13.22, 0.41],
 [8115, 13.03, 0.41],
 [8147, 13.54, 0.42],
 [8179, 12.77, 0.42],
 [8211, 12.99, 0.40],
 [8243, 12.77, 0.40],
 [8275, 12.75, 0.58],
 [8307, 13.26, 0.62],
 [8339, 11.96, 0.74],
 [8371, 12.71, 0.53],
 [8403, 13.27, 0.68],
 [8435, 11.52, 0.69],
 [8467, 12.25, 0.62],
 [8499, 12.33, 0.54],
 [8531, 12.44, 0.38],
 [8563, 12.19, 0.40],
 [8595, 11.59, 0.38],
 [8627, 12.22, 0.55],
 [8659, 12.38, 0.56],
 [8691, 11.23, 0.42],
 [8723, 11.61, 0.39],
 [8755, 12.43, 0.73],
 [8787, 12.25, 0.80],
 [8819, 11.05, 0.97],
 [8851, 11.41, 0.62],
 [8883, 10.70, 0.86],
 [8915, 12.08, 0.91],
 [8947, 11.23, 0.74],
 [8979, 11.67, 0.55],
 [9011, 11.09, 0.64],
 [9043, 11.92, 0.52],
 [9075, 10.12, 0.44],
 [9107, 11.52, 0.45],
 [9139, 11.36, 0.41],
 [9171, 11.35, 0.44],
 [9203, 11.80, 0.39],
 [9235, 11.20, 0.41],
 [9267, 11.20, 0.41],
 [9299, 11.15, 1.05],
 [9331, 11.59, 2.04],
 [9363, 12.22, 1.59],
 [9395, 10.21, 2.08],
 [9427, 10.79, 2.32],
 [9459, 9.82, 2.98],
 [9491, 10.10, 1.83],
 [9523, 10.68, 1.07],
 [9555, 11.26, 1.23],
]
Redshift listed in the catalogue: 0.112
